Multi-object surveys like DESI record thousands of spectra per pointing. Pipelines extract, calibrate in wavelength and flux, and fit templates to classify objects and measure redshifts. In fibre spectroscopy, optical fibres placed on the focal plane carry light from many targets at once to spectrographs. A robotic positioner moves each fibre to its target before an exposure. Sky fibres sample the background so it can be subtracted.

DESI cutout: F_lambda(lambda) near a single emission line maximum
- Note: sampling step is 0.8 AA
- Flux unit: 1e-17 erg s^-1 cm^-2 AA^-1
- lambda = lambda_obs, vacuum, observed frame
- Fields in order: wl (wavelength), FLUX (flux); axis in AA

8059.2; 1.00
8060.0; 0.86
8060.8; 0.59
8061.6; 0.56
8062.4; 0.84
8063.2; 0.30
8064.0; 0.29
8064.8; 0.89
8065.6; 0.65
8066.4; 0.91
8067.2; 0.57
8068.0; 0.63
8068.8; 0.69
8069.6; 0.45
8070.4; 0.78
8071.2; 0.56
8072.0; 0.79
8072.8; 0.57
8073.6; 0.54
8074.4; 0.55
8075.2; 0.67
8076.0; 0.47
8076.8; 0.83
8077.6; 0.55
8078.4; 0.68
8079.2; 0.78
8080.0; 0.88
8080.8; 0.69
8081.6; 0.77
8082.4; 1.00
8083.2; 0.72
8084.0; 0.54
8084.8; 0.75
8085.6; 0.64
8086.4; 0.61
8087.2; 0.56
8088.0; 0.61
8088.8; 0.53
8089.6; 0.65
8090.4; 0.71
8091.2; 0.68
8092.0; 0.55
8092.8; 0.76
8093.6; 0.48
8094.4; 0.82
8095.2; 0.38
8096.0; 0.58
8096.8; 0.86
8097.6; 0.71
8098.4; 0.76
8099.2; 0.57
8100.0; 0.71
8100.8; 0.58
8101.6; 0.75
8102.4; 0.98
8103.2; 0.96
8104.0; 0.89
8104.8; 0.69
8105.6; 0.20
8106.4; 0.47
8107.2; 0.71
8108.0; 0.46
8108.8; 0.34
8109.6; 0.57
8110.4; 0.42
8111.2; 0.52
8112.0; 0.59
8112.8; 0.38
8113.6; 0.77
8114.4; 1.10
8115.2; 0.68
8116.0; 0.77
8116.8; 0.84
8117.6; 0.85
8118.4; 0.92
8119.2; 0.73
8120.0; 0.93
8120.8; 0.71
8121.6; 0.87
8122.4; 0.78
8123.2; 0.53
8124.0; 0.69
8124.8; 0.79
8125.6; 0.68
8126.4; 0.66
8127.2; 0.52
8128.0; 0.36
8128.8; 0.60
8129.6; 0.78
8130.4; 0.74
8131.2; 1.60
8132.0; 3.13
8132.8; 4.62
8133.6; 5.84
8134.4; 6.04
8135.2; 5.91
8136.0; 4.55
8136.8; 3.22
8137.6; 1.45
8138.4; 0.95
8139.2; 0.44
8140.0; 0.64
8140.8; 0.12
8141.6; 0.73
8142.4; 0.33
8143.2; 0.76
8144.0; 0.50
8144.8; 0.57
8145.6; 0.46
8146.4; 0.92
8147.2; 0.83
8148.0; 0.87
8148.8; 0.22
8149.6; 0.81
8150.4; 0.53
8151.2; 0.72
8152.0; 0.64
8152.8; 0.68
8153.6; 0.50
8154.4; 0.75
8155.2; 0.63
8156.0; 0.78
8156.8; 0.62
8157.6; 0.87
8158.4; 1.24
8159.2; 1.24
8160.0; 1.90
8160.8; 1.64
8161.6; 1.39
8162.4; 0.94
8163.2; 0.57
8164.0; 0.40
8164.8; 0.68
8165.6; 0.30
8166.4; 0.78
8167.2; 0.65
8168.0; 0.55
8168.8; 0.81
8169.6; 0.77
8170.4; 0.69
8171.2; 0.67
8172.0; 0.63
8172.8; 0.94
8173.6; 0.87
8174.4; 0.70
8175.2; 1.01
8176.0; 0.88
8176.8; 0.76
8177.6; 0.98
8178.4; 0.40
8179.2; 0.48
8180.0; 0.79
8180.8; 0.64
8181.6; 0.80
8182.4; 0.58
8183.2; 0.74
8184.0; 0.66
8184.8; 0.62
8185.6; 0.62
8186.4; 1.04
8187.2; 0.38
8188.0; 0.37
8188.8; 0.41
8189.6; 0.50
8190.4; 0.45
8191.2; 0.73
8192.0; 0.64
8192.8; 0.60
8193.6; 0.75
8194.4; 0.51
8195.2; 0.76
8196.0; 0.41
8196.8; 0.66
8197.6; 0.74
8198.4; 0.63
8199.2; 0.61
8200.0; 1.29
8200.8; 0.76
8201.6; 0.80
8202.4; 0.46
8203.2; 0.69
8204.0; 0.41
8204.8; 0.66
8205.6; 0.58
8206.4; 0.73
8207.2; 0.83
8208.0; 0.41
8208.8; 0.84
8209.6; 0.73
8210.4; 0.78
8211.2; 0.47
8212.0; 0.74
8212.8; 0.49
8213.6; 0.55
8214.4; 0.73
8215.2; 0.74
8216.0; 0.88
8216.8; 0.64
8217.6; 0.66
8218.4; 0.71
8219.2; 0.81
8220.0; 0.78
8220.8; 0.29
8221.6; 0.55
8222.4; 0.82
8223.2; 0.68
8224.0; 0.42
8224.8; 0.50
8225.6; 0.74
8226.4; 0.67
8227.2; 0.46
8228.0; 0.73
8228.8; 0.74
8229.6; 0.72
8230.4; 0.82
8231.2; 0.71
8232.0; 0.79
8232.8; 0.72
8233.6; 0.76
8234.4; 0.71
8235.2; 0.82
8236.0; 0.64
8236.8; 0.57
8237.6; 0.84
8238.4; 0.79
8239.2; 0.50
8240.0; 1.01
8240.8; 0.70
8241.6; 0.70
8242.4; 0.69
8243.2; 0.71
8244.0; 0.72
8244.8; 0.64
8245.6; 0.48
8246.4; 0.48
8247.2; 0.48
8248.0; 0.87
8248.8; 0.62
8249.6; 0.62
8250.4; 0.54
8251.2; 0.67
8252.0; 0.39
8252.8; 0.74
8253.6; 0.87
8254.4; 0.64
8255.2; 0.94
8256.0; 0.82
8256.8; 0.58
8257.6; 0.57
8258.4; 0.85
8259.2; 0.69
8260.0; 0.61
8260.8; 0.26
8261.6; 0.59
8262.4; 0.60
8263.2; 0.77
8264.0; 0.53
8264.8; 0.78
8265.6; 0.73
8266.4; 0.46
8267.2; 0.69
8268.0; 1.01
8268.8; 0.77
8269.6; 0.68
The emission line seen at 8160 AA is [N II]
